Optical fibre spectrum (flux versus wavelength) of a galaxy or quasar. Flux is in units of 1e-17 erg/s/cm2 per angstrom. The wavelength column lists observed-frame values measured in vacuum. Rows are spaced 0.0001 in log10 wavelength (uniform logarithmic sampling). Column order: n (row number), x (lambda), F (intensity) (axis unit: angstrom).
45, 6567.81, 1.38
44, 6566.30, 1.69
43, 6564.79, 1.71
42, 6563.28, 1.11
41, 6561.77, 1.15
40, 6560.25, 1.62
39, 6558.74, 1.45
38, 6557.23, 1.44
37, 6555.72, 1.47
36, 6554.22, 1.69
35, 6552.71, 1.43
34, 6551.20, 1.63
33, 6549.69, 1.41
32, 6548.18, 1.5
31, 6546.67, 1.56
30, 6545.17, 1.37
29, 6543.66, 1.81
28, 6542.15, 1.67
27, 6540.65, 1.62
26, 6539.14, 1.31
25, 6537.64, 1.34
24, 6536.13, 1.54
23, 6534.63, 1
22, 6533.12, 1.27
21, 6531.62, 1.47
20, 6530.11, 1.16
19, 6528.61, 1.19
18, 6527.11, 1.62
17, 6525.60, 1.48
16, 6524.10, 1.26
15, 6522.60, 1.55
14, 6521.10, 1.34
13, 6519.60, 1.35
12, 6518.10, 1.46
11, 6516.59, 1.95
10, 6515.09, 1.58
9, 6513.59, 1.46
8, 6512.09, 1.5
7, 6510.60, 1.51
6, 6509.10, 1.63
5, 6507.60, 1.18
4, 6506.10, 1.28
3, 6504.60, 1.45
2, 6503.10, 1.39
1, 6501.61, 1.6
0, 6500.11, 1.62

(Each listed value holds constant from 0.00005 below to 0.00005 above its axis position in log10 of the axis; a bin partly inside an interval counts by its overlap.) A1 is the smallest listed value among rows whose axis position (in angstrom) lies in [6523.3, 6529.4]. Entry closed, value 1.19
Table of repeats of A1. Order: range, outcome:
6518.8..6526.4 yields 1.26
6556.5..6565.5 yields 1.11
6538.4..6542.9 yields 1.31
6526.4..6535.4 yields 1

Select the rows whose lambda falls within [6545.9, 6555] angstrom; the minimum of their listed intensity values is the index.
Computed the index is 1.41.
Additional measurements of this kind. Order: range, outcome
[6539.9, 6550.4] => 1.37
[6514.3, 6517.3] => 1.58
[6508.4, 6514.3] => 1.46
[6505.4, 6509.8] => 1.18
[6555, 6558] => 1.44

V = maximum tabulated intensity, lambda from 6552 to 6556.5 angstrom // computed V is 1.69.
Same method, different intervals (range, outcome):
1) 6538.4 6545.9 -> 1.81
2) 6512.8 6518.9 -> 1.95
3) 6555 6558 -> 1.47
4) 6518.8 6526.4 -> 1.55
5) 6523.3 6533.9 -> 1.62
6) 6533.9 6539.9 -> 1.54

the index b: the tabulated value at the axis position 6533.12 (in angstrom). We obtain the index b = 1.27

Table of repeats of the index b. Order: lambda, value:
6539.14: 1.31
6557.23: 1.44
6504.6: 1.45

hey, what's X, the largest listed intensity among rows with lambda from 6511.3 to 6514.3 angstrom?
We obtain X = 1.5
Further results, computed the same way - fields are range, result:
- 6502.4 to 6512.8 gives 1.63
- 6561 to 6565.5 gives 1.71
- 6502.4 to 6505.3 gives 1.45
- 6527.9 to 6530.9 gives 1.19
